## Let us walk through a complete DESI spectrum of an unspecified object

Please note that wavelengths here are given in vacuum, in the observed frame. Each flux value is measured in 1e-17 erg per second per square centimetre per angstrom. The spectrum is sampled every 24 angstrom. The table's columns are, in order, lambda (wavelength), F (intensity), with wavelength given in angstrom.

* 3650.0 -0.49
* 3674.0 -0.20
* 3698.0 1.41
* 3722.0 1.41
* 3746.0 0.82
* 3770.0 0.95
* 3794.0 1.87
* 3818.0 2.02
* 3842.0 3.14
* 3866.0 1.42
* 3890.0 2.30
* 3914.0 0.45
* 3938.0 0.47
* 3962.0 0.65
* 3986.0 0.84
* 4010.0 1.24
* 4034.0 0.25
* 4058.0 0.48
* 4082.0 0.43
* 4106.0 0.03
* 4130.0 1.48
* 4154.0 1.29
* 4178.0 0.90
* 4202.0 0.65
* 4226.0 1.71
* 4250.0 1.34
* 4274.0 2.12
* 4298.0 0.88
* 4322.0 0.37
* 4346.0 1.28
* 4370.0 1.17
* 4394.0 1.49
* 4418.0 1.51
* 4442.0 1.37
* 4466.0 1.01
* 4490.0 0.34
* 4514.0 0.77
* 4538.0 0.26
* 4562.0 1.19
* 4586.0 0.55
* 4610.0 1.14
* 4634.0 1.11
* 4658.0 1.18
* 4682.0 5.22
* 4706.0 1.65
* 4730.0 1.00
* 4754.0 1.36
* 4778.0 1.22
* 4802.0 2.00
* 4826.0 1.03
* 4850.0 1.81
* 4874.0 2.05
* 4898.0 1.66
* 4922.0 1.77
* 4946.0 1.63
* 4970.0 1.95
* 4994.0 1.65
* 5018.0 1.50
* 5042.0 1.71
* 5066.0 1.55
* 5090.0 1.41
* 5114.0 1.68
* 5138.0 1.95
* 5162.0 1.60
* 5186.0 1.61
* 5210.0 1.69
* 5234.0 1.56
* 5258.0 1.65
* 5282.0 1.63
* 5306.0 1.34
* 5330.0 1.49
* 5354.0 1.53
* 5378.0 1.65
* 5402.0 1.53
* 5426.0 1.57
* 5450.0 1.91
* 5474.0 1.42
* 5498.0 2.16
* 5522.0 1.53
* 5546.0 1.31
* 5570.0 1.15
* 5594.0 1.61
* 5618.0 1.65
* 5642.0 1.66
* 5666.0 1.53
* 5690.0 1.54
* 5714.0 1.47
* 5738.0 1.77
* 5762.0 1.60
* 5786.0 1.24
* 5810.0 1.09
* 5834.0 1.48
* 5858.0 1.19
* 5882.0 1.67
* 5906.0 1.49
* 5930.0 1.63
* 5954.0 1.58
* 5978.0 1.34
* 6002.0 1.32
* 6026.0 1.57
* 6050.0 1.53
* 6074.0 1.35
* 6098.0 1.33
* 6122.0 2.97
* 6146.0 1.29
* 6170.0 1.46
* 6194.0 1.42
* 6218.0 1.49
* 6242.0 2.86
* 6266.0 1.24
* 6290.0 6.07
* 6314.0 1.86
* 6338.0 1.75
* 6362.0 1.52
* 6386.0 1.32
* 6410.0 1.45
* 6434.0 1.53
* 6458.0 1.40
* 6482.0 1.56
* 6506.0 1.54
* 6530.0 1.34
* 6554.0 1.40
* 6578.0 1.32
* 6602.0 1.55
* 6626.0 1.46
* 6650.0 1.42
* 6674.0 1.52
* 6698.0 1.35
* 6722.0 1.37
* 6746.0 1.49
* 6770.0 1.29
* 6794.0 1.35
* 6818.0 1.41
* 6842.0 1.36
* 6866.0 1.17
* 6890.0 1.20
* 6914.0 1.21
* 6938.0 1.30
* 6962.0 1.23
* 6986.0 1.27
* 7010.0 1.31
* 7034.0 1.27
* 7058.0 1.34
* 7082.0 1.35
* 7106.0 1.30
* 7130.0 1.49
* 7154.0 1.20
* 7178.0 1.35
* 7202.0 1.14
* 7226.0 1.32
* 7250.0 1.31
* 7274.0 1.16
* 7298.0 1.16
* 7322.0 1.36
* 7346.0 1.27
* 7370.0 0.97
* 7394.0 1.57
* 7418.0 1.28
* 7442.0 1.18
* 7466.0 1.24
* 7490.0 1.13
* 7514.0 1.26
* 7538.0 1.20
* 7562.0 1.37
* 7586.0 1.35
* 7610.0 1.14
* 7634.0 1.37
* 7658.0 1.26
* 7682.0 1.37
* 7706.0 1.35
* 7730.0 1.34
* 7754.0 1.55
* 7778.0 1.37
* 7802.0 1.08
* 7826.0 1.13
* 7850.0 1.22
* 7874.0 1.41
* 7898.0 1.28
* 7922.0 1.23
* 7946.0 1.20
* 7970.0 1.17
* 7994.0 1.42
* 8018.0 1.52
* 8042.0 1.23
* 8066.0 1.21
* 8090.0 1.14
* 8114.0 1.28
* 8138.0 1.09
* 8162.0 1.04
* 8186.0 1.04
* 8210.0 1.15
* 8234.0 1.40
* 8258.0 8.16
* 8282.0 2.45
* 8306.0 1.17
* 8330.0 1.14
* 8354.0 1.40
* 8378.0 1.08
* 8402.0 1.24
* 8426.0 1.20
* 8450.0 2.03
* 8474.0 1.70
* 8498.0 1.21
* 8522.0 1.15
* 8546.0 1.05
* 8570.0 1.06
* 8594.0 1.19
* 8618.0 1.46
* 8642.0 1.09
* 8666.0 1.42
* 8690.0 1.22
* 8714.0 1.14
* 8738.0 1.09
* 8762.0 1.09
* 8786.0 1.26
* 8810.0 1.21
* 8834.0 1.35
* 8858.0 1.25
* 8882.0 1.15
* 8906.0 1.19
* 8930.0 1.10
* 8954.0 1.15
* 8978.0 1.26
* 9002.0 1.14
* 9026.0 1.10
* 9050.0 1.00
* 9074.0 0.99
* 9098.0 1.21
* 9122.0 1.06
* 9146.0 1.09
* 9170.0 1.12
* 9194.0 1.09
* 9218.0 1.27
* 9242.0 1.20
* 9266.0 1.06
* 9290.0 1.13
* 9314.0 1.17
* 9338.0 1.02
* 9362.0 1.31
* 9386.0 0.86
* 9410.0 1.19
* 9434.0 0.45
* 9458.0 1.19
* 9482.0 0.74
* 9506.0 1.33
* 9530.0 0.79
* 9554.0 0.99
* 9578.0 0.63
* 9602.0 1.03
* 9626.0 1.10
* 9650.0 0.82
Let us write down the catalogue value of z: 0.258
